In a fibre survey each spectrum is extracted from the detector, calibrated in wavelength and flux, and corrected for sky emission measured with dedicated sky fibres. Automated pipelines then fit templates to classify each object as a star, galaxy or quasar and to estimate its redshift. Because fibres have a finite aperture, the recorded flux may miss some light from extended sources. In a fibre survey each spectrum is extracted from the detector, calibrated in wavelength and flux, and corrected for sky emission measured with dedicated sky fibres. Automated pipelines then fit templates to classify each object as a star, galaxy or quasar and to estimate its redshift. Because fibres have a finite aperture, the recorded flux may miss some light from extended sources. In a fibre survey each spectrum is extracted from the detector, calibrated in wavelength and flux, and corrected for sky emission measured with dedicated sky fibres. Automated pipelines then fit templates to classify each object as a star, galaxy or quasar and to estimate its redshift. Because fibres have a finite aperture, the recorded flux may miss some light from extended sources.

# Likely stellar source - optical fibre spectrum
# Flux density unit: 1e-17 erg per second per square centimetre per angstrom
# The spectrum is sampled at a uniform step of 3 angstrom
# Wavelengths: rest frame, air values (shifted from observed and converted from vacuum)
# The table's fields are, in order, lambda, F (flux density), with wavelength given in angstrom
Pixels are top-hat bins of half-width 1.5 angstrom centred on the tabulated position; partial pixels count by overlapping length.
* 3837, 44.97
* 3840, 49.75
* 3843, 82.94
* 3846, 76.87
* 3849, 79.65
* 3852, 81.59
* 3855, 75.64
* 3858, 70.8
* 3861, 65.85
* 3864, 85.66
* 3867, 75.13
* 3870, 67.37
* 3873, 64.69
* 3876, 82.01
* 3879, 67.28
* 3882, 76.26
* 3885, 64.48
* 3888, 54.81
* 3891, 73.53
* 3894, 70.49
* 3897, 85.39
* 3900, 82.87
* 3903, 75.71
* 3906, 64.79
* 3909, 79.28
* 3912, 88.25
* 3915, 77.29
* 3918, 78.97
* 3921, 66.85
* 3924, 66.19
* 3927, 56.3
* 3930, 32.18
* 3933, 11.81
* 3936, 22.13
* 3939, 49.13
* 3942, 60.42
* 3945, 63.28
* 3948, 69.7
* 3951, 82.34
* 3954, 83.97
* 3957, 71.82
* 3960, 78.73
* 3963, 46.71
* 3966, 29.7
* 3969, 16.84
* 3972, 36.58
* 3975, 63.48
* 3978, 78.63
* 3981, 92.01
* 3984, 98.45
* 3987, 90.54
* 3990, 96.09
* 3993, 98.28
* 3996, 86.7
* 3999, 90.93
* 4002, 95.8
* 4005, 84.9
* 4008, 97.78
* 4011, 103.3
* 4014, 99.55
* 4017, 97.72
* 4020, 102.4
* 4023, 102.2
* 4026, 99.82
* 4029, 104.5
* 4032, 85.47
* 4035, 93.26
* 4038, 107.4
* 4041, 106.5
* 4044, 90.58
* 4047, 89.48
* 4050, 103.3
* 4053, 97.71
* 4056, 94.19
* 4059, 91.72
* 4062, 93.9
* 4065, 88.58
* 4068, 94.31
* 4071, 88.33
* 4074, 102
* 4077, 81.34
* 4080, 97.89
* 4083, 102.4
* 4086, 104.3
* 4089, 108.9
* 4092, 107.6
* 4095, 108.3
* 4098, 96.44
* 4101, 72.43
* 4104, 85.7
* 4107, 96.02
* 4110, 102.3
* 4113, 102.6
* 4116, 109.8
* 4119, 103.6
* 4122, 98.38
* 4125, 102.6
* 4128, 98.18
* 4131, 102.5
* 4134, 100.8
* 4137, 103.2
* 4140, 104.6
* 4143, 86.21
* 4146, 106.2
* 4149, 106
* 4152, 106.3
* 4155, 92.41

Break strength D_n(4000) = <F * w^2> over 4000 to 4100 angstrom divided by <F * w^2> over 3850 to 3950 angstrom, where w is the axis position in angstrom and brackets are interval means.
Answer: 1.6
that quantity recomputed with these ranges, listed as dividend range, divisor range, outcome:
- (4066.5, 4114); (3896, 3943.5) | 1.70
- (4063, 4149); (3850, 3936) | 1.60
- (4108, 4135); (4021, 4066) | 1.10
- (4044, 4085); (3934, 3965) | 1.62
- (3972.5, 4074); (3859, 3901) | 1.39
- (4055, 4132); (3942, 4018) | 1.33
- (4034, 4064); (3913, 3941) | 1.98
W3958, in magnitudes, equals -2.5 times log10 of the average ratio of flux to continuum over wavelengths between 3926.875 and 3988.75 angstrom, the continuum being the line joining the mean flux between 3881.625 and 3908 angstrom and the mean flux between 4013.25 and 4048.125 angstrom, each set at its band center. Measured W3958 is 0.39 mag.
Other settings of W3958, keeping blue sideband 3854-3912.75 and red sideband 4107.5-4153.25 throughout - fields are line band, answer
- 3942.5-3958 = 0.11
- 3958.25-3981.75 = 0.47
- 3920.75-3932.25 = 0.46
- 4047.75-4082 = 0.01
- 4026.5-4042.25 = -0.10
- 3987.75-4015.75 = -0.09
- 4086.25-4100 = -0.07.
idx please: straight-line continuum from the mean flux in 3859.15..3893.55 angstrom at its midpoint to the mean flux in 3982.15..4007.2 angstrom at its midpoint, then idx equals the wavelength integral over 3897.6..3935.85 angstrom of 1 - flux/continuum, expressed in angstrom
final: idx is 6.7 angstrom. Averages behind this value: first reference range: 70.6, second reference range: 92.8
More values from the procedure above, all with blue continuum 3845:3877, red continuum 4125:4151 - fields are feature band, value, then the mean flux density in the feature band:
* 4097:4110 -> 1.2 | 89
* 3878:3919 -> 2.2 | 74.3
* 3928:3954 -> 10.0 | 51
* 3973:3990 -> 0.4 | 84.2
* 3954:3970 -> 5.9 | 53.1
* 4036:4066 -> -1.1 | 96.4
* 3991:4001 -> -0.5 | 92.4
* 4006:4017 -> -1.2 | 99.2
